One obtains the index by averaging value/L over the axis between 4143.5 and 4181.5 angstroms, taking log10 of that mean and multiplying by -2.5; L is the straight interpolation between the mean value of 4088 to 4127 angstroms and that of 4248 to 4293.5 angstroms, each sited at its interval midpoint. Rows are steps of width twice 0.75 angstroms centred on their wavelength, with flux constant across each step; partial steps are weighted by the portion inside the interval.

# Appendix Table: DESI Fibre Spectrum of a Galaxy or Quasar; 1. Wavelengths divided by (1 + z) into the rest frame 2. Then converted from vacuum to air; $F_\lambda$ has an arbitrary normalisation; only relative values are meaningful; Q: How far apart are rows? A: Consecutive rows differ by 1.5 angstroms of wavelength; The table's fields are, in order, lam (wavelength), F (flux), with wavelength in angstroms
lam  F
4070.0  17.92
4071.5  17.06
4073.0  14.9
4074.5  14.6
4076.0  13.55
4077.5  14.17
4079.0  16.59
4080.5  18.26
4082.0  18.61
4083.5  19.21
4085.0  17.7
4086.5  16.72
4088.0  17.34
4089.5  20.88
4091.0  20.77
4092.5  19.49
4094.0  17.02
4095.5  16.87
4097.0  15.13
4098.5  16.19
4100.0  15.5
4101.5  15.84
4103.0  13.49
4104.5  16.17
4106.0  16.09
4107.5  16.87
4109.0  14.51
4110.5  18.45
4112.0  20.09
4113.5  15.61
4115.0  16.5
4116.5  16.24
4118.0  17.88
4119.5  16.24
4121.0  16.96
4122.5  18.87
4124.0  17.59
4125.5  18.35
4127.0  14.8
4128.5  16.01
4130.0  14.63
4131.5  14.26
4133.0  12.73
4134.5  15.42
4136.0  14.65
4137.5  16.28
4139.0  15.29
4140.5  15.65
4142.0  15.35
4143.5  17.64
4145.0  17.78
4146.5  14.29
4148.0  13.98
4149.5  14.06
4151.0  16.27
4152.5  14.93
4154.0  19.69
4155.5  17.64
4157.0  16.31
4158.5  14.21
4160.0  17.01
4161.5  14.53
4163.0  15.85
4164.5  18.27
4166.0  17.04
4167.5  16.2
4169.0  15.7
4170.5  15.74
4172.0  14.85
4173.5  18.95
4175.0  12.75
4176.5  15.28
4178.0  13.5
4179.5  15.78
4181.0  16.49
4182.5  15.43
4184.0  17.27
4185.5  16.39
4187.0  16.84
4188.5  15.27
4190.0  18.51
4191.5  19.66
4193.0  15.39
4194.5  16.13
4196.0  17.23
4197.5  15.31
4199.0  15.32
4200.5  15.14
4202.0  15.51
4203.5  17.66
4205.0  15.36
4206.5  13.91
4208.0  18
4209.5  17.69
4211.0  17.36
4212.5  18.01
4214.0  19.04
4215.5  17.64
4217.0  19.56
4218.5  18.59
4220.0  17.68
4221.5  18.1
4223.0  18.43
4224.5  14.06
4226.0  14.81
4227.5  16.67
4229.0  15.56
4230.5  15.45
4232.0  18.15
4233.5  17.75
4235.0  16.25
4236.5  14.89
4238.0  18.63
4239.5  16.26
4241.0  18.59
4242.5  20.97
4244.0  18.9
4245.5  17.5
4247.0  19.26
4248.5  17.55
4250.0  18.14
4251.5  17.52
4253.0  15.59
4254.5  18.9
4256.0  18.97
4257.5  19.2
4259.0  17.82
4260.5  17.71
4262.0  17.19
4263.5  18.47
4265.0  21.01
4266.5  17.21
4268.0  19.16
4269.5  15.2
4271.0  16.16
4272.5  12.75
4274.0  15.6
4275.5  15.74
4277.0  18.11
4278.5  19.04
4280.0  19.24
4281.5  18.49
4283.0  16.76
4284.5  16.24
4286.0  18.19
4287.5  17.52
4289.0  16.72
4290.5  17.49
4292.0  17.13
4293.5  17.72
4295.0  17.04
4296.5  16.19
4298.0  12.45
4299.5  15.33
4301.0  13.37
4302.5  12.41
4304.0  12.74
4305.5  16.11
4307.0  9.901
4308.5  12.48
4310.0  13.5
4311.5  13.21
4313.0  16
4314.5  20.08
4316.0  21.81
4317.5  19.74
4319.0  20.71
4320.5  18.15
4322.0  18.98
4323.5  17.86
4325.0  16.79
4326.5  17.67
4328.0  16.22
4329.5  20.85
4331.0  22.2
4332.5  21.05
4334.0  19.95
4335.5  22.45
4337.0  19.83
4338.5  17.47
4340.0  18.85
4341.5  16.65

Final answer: 0.08 mag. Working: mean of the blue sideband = 17.1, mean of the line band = 15.9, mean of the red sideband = 17.5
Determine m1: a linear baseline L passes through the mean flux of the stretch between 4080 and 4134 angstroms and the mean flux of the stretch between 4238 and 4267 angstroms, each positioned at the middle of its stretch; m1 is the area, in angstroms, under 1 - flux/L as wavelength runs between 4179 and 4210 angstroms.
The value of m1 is 2.3 angstroms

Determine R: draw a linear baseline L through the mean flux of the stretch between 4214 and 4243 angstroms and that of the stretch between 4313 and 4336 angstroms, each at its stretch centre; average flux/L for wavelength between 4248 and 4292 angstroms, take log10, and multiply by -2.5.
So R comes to 0.04 mag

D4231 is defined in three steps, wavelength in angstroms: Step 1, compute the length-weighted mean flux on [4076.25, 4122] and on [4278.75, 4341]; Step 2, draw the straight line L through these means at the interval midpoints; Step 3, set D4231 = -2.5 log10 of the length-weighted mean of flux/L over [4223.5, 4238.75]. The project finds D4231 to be 0.059 mag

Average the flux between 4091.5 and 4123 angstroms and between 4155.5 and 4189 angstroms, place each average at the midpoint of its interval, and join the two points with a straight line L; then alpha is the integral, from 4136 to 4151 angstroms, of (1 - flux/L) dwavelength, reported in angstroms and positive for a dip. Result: 0.6 angstroms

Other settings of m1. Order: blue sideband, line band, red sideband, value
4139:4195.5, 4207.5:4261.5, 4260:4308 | -4.6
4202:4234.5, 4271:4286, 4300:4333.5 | 0.1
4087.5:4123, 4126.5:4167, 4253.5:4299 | 3.2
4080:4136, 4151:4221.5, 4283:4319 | -0.4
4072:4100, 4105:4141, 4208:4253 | 2.0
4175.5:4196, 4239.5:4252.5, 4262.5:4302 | -1.4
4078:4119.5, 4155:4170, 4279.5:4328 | 0.6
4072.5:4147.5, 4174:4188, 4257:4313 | 0.7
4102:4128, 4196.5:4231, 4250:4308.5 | -0.2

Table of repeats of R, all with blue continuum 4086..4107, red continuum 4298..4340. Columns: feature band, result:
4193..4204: 0.074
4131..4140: 0.151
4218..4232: 0.031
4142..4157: 0.053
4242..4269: -0.072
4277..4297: -0.023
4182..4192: 0.003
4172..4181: 0.117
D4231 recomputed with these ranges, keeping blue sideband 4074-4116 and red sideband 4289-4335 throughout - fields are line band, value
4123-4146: 0.07 mag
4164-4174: 0.02 mag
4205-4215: -0.02 mag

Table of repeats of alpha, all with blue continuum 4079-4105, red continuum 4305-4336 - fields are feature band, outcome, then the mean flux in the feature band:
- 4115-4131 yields 0.66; 16.7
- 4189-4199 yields 0.41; 16.9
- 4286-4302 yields 1.50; 16.1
